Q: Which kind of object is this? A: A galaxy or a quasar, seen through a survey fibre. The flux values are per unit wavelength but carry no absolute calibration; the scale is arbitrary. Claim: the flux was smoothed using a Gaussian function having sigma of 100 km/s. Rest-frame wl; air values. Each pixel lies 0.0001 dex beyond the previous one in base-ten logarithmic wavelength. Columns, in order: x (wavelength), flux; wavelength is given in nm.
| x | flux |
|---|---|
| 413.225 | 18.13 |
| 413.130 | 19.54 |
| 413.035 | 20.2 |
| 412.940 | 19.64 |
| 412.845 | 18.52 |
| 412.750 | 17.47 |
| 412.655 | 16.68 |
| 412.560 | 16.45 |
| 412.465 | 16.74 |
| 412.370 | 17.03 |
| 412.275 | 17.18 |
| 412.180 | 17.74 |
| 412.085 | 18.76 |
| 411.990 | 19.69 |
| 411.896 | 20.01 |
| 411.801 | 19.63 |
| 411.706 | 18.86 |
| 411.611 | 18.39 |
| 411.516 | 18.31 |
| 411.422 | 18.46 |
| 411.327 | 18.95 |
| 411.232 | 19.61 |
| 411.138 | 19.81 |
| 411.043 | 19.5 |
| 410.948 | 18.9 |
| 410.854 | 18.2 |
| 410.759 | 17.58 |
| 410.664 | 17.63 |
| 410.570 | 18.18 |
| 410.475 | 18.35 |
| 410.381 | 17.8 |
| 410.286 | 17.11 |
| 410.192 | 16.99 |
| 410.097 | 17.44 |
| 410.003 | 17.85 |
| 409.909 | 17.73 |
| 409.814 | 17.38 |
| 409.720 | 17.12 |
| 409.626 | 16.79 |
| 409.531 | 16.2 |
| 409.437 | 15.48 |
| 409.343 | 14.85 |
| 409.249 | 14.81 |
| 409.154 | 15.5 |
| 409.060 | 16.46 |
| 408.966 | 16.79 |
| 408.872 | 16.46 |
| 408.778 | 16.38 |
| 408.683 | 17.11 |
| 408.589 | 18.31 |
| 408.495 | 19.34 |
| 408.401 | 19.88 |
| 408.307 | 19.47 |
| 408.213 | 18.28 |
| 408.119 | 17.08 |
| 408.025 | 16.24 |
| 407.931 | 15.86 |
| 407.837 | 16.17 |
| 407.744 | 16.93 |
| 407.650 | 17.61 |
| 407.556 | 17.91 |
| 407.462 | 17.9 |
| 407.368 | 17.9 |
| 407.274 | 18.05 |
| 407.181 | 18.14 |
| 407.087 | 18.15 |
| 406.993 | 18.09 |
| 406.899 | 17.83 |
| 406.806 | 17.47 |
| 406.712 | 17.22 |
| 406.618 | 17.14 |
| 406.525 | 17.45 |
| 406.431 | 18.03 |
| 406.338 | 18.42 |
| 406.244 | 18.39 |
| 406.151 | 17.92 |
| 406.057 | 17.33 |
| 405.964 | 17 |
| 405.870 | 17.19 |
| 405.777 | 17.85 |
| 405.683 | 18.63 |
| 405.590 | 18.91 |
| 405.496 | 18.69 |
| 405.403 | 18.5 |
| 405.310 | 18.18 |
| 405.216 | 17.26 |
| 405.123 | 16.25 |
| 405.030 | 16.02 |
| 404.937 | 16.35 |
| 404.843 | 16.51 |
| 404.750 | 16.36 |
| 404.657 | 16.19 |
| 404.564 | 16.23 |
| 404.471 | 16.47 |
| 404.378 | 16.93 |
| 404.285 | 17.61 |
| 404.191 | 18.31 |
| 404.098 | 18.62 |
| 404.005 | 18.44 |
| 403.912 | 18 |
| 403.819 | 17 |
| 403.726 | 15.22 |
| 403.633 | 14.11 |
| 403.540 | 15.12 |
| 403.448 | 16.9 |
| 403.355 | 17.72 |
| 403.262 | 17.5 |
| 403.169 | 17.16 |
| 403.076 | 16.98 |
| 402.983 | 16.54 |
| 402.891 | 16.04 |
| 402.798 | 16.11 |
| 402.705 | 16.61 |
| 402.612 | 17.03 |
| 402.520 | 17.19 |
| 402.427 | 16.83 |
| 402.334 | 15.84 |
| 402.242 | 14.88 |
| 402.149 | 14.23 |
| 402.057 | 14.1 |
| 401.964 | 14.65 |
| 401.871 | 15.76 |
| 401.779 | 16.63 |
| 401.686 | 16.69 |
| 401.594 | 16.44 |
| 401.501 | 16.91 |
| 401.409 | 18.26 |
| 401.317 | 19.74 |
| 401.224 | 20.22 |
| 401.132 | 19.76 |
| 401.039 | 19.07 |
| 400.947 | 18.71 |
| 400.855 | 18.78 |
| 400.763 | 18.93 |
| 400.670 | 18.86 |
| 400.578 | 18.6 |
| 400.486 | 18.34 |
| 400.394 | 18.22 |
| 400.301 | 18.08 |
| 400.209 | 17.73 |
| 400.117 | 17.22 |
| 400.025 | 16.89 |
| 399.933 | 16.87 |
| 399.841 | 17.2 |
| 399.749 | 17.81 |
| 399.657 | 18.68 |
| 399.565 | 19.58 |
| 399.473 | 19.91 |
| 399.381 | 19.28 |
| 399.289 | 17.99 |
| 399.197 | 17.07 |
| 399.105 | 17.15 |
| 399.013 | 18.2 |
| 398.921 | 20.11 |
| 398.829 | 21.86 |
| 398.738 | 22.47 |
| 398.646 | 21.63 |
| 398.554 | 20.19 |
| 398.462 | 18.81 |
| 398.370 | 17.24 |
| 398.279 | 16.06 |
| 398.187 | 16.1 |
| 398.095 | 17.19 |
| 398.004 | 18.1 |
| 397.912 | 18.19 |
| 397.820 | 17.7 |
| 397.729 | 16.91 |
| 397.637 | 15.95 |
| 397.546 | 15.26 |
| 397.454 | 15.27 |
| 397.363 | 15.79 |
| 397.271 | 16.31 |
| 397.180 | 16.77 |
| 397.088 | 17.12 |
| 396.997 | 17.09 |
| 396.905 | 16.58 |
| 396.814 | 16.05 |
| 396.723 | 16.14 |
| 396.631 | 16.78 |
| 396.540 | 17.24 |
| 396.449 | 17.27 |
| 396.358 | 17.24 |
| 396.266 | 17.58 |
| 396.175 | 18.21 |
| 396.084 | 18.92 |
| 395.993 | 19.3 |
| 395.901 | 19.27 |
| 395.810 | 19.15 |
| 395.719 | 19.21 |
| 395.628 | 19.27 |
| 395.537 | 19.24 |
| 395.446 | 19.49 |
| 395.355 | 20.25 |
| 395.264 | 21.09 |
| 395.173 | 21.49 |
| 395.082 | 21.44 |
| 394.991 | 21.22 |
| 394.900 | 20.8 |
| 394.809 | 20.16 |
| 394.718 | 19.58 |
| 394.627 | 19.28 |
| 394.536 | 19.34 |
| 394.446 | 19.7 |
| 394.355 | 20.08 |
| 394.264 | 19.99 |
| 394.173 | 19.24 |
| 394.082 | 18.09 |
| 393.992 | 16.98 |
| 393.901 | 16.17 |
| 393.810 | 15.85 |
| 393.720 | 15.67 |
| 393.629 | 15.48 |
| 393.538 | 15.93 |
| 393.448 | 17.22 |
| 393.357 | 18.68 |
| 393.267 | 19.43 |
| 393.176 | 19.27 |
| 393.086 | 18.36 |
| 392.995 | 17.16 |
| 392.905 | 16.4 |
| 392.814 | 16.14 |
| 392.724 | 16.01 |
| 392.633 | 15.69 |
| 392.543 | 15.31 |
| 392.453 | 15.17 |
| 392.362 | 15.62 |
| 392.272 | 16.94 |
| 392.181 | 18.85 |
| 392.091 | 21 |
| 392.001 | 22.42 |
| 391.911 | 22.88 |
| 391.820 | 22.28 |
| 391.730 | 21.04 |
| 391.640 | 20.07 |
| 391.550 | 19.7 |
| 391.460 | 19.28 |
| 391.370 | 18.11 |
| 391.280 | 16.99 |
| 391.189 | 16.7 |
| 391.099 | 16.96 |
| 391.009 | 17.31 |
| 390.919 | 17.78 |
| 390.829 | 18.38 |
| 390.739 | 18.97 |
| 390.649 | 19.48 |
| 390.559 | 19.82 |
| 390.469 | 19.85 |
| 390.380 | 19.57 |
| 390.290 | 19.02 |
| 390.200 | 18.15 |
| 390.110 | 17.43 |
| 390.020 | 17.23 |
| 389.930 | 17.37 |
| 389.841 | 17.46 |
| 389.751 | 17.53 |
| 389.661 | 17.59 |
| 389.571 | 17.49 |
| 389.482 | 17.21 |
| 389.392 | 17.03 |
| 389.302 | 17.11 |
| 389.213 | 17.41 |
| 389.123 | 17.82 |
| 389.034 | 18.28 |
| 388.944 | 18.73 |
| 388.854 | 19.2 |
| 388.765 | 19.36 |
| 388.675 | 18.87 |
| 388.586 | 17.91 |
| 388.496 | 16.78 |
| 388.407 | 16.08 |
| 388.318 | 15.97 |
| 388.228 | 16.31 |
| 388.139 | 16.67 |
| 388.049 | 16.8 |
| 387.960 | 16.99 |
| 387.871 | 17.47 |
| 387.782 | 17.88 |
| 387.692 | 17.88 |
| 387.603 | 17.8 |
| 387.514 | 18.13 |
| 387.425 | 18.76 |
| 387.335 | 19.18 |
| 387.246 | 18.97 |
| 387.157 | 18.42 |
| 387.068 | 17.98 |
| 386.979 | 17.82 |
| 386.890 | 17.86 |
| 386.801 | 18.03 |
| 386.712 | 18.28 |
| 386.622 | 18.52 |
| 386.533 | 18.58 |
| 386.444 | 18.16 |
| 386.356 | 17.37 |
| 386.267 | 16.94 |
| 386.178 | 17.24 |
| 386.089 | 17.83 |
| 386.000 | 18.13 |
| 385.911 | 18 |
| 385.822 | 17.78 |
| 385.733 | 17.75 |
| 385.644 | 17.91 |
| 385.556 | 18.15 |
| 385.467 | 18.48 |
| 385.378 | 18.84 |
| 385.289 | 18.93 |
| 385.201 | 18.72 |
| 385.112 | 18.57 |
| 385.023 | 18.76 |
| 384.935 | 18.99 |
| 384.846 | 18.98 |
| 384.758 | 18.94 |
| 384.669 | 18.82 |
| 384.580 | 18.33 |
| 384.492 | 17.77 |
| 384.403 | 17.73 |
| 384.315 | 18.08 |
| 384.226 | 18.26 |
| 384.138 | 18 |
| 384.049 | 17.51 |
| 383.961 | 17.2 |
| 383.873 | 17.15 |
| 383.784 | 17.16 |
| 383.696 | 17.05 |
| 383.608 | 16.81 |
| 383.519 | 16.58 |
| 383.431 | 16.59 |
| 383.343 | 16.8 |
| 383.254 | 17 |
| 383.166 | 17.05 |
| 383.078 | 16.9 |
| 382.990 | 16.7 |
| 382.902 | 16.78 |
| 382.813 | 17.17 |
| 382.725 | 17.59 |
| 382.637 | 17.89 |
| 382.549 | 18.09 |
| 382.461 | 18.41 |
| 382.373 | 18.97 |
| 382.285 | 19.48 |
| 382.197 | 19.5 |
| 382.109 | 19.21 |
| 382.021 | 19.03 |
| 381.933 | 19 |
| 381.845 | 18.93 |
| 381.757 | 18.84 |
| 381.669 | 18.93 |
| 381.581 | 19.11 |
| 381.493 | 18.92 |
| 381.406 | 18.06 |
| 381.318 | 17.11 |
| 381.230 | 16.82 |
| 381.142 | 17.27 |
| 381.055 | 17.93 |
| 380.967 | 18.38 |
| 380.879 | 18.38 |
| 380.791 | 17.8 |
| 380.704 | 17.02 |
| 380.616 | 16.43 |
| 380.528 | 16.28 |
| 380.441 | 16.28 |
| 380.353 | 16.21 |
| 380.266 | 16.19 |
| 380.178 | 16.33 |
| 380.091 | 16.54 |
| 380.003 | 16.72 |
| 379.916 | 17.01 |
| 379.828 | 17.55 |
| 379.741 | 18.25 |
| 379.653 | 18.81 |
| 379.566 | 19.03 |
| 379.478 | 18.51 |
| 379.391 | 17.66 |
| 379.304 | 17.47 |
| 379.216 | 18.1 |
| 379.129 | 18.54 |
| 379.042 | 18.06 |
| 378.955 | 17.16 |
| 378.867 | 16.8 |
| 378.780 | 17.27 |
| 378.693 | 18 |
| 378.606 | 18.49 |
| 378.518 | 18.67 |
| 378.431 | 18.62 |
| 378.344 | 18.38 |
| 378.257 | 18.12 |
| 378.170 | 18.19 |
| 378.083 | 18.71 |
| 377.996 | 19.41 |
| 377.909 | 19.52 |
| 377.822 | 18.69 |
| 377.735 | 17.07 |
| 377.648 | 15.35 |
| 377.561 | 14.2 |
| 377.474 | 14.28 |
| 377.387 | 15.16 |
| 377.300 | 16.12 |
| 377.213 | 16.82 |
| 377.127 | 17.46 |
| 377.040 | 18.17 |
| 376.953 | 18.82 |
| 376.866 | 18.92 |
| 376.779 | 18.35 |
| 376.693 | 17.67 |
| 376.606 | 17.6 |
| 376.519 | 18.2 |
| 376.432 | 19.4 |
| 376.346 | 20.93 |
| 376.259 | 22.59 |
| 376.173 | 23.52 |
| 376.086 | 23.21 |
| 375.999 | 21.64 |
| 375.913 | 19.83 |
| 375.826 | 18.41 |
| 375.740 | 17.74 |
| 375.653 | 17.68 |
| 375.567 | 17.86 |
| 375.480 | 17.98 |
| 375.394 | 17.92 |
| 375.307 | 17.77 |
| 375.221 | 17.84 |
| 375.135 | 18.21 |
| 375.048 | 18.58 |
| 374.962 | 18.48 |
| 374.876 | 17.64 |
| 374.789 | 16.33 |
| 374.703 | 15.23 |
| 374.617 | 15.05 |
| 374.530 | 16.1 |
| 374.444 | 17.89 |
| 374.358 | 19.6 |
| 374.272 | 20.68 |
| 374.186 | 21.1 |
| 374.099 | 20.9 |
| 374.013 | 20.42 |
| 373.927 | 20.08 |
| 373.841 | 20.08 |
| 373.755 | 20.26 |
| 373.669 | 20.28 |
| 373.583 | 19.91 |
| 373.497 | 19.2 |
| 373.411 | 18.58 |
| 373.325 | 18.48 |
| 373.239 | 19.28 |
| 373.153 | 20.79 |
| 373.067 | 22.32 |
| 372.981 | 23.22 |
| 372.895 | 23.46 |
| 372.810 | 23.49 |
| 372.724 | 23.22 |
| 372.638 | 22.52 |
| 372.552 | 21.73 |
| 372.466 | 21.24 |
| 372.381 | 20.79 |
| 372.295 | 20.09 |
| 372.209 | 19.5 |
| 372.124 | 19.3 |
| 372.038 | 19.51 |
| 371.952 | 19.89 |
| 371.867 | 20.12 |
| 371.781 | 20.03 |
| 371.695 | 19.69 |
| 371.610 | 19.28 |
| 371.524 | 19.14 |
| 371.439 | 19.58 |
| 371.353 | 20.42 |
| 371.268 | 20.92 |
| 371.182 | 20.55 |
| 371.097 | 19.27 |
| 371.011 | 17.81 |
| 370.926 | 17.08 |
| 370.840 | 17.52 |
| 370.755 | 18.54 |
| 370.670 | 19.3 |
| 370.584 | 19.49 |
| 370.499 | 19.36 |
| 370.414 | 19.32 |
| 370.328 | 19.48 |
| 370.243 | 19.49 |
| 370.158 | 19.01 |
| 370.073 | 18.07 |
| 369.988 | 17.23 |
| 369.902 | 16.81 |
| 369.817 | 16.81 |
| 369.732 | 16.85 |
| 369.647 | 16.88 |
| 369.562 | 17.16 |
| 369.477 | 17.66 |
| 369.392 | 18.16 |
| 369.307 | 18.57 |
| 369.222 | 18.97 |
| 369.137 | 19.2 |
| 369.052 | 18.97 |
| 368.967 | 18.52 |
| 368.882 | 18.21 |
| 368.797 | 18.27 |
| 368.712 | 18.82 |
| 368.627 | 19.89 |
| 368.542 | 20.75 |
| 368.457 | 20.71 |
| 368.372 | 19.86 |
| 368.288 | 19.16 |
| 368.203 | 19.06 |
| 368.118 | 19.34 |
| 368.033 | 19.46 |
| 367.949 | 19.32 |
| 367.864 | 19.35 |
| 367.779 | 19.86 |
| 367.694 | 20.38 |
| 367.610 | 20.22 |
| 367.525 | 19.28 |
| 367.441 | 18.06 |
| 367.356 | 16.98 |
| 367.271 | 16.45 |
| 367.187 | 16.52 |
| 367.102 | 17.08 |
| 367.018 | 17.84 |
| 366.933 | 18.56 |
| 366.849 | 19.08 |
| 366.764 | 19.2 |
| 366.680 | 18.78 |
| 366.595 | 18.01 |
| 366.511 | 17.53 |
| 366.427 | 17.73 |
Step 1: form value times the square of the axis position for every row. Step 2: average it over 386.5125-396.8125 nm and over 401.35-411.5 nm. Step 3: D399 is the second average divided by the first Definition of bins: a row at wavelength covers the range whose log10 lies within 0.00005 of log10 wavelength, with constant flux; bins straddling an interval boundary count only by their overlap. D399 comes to 1.0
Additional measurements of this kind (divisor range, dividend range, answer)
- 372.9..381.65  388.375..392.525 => 1.08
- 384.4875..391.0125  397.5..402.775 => 1.05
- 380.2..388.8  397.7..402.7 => 1.09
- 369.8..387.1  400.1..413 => 1.09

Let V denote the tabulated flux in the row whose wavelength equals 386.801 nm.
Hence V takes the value 18.03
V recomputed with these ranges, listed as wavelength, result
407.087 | 18.15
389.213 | 17.41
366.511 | 17.53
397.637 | 15.95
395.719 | 19.21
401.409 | 18.26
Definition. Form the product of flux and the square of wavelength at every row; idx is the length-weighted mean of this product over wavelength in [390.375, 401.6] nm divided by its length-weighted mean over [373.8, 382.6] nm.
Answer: 1.1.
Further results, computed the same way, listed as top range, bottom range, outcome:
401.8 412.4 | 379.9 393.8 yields 1.07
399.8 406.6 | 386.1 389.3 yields 1.05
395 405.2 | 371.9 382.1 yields 1.07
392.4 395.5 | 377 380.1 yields 1.13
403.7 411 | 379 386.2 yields 1.10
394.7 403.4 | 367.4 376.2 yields 1.07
